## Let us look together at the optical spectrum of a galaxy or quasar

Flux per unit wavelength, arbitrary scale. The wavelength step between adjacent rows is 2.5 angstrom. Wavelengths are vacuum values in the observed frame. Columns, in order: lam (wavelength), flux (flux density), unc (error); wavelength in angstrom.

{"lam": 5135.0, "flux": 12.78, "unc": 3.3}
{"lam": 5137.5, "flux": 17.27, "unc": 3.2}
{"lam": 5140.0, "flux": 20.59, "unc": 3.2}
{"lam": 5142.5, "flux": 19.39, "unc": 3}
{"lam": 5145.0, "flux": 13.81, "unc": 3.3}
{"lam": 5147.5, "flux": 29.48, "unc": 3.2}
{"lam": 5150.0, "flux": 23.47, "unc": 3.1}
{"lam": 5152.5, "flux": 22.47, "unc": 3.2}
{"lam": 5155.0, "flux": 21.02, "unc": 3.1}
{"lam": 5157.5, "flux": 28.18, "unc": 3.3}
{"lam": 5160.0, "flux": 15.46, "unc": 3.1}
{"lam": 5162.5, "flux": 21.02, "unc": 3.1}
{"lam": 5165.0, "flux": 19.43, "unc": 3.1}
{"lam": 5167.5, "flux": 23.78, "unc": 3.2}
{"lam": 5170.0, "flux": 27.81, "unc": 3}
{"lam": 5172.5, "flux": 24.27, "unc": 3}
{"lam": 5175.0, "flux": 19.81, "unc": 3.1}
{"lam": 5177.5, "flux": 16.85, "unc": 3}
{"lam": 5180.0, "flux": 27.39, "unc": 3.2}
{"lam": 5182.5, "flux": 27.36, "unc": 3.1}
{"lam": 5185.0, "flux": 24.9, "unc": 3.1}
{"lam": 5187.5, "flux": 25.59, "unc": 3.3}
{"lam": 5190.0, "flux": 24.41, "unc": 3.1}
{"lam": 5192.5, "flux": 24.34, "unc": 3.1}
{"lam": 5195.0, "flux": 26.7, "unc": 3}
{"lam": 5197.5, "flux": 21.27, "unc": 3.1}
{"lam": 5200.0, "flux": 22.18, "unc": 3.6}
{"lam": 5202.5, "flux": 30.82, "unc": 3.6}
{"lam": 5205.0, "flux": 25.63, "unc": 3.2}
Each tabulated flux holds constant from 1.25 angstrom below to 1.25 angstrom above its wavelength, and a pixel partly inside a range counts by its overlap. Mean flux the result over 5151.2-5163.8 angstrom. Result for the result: 21.6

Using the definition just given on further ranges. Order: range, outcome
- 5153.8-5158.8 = 24.5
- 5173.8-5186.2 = 23.3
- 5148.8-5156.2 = 22.3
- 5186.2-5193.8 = 24.8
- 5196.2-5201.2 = 21.8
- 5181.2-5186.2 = 26.2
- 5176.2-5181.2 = 22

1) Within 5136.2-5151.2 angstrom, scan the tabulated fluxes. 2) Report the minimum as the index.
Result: 13.81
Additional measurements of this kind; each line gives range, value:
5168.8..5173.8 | 24.27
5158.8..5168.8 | 15.46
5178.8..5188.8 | 24.9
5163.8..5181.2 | 16.85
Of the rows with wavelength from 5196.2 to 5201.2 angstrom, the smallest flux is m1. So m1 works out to 21.27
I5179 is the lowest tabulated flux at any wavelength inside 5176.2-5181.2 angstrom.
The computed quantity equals 16.85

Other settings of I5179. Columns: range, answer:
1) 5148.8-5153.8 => 22.47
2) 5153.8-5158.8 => 21.02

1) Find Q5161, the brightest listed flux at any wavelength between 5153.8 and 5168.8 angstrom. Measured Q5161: 28.18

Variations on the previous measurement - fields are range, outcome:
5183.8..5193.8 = 25.59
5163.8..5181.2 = 27.81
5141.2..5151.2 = 29.48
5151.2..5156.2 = 22.47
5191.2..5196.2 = 26.7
